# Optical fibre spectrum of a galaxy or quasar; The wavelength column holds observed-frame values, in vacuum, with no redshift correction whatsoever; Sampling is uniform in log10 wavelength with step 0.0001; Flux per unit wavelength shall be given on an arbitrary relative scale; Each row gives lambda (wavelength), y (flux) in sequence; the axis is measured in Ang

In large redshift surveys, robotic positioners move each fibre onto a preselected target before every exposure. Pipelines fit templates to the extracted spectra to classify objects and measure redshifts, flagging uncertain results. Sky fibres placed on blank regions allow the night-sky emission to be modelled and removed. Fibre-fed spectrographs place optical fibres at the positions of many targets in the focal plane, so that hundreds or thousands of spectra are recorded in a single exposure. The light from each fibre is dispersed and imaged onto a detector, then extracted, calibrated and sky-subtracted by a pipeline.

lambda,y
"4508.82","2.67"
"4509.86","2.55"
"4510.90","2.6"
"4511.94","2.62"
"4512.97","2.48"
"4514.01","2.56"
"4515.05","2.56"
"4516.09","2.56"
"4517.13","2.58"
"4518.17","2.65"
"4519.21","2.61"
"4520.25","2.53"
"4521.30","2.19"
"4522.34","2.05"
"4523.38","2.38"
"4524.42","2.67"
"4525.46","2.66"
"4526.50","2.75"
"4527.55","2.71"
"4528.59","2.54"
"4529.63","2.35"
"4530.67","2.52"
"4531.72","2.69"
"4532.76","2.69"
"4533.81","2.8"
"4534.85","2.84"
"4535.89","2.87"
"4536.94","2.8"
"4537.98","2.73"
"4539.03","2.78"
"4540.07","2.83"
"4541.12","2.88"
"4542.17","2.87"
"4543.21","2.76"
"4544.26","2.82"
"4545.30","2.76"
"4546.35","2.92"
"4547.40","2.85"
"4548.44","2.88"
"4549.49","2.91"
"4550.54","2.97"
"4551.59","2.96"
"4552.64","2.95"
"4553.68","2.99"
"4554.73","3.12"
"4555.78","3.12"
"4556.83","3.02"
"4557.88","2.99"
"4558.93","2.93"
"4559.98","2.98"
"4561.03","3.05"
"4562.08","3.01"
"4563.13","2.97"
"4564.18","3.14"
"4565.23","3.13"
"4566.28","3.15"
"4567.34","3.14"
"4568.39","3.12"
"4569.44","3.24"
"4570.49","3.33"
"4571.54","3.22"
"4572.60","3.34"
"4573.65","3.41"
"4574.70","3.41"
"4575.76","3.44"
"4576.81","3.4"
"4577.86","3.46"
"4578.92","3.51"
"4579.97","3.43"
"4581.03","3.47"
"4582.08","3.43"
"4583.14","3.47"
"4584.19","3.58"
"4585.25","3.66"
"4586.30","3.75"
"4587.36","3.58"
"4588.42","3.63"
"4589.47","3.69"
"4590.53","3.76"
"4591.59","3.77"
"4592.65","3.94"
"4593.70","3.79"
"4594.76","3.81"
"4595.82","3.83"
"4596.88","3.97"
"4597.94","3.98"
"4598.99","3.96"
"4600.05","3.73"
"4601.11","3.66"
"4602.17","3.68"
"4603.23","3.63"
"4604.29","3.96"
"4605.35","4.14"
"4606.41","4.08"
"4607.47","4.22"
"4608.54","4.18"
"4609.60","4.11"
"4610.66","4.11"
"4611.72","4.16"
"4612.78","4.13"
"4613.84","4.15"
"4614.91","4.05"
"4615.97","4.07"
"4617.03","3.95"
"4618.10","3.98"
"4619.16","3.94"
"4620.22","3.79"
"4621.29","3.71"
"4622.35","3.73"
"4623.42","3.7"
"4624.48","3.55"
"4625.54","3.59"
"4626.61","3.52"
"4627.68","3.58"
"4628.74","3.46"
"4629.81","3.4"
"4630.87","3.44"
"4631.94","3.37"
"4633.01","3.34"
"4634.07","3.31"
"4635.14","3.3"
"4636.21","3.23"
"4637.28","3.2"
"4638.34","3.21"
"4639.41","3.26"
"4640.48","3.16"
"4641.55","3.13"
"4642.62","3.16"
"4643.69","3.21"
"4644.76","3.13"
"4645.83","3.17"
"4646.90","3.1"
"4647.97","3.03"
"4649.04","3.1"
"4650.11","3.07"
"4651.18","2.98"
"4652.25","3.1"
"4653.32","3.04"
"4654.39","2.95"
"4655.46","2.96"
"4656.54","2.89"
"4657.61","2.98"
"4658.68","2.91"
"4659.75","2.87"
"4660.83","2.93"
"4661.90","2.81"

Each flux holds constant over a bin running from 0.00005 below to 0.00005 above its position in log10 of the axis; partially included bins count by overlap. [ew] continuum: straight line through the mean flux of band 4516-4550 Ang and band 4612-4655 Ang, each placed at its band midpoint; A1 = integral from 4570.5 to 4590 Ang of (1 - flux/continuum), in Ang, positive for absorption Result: -2.9 Ang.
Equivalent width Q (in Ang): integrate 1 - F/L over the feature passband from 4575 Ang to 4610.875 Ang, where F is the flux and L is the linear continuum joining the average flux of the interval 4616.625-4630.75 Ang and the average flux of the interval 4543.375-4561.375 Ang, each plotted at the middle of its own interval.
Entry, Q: -4.2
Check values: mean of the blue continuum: 2.95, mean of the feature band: 3.75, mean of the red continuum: 3.68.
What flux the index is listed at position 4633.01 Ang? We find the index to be 3.34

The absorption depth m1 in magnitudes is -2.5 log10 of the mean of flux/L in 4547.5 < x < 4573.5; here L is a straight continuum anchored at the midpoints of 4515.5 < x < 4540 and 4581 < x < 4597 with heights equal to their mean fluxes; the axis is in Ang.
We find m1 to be 0.04 mag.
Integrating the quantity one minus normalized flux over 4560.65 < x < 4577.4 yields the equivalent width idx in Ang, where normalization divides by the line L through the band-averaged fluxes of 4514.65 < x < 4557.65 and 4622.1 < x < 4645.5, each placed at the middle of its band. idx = -1.6 Ang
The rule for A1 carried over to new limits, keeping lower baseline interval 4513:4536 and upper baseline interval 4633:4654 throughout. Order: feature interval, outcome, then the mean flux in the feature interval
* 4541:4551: -0.68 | 2.86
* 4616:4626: -2.44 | 3.79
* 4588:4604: -4.76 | 3.79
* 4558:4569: -1.18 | 3.06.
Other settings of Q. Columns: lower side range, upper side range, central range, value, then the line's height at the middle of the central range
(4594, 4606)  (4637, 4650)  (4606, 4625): -2.0 Ang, 3.6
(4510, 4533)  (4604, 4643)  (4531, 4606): -4.8 Ang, 3.07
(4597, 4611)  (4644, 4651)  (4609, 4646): -0.9 Ang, 3.49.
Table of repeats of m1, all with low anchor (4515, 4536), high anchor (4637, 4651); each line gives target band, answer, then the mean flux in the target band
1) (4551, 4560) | -0.109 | 3.01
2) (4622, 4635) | -0.140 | 3.49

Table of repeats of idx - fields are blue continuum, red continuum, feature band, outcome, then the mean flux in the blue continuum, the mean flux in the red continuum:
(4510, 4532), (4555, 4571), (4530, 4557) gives -0.2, 2.53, 3.09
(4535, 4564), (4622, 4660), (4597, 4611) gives -3.9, 2.92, 3.23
